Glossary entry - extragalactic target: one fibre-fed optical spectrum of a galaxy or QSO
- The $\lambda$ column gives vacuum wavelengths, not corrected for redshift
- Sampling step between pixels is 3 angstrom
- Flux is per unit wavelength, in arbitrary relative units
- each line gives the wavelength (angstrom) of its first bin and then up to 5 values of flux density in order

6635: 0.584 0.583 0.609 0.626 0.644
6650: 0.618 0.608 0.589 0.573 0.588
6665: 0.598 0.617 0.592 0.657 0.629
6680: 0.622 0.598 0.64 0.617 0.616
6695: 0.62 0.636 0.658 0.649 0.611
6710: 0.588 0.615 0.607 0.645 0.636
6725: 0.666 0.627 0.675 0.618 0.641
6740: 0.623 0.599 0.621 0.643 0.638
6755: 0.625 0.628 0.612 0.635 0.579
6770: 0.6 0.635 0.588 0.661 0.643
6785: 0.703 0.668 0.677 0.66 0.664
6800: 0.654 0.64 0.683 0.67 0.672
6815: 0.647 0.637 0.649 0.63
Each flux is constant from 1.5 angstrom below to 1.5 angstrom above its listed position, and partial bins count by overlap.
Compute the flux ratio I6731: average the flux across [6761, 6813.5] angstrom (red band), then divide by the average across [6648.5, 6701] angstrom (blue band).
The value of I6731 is 1.1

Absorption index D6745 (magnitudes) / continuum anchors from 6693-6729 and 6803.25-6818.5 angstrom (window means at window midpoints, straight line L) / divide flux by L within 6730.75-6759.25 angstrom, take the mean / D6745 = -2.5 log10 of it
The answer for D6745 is 0.02 mag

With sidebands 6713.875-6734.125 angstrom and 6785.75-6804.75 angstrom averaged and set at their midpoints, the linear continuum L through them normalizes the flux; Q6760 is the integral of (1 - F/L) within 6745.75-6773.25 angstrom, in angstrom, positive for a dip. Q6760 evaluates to 1.27 angstrom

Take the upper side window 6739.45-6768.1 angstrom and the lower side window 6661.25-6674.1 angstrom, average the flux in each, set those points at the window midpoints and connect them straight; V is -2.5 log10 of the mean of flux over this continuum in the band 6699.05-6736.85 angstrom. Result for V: -0.03 mag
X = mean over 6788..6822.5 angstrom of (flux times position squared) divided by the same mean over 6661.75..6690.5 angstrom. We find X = 1.1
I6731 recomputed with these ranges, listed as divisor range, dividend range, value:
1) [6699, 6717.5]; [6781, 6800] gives 1.08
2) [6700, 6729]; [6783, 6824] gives 1.05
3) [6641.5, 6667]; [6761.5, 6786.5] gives 1.04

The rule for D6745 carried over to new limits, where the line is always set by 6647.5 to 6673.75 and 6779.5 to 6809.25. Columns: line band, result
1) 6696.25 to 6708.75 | -0.026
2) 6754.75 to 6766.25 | 0.047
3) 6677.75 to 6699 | -0.010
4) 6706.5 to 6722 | 0.022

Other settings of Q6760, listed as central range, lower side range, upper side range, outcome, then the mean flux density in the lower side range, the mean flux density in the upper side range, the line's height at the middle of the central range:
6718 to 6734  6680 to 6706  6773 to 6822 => -0.24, 0.628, 0.657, 0.637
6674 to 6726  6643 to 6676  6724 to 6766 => -0.60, 0.61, 0.631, 0.62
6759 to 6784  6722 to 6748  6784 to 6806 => 1.26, 0.634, 0.667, 0.654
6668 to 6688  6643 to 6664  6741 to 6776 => -0.45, 0.606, 0.618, 0.609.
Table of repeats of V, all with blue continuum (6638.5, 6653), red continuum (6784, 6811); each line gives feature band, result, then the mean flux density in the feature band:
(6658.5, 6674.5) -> 0.042 mag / 0.603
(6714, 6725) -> 0.016 mag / 0.634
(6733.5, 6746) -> 0.050 mag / 0.621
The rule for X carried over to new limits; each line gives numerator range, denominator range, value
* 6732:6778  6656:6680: 1.05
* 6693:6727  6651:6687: 1.05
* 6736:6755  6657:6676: 1.06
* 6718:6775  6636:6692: 1.05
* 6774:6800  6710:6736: 1.06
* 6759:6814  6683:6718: 1.07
